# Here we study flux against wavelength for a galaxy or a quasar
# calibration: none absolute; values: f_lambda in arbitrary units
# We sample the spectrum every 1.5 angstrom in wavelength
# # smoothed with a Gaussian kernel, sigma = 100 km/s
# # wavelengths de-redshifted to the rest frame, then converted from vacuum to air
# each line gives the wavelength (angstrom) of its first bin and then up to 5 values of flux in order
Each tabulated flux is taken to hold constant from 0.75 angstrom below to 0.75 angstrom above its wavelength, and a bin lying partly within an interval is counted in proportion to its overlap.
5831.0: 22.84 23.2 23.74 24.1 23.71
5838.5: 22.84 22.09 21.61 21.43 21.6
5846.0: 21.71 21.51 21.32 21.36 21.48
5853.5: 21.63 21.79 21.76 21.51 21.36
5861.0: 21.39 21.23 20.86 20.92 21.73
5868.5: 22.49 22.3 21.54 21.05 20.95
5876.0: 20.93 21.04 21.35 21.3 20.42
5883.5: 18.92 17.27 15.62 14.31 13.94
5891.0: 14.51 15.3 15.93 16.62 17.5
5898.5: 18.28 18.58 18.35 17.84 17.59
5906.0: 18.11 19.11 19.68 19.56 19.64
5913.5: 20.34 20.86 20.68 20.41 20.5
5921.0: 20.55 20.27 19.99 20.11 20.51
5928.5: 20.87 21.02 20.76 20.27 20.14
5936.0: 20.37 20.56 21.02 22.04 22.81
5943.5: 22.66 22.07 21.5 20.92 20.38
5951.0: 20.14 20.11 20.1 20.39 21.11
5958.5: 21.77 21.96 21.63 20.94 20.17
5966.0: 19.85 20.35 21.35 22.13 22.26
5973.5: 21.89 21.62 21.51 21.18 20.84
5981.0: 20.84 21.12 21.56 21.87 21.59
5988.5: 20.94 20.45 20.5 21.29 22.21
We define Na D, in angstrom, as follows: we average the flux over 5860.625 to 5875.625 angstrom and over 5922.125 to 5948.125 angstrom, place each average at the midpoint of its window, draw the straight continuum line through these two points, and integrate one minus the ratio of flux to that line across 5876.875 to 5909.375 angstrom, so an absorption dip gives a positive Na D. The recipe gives 5.4 angstrom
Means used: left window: 21.4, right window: 21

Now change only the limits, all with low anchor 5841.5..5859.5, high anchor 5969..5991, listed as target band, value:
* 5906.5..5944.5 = 1.6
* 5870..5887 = 1.0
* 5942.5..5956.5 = 0.3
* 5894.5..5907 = 2.1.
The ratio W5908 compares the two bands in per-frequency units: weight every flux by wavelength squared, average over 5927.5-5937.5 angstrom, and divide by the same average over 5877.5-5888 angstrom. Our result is 1.1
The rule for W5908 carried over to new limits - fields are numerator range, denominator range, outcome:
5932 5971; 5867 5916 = 1.14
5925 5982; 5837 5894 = 1.07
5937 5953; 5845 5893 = 1.08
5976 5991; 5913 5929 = 1.06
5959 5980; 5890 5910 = 1.25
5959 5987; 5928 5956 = 1.03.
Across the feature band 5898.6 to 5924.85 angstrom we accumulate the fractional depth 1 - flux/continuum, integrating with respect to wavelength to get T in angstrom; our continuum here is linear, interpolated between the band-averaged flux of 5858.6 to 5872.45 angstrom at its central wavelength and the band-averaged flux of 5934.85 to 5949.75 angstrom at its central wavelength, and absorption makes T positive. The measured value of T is 2.4 angstrom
